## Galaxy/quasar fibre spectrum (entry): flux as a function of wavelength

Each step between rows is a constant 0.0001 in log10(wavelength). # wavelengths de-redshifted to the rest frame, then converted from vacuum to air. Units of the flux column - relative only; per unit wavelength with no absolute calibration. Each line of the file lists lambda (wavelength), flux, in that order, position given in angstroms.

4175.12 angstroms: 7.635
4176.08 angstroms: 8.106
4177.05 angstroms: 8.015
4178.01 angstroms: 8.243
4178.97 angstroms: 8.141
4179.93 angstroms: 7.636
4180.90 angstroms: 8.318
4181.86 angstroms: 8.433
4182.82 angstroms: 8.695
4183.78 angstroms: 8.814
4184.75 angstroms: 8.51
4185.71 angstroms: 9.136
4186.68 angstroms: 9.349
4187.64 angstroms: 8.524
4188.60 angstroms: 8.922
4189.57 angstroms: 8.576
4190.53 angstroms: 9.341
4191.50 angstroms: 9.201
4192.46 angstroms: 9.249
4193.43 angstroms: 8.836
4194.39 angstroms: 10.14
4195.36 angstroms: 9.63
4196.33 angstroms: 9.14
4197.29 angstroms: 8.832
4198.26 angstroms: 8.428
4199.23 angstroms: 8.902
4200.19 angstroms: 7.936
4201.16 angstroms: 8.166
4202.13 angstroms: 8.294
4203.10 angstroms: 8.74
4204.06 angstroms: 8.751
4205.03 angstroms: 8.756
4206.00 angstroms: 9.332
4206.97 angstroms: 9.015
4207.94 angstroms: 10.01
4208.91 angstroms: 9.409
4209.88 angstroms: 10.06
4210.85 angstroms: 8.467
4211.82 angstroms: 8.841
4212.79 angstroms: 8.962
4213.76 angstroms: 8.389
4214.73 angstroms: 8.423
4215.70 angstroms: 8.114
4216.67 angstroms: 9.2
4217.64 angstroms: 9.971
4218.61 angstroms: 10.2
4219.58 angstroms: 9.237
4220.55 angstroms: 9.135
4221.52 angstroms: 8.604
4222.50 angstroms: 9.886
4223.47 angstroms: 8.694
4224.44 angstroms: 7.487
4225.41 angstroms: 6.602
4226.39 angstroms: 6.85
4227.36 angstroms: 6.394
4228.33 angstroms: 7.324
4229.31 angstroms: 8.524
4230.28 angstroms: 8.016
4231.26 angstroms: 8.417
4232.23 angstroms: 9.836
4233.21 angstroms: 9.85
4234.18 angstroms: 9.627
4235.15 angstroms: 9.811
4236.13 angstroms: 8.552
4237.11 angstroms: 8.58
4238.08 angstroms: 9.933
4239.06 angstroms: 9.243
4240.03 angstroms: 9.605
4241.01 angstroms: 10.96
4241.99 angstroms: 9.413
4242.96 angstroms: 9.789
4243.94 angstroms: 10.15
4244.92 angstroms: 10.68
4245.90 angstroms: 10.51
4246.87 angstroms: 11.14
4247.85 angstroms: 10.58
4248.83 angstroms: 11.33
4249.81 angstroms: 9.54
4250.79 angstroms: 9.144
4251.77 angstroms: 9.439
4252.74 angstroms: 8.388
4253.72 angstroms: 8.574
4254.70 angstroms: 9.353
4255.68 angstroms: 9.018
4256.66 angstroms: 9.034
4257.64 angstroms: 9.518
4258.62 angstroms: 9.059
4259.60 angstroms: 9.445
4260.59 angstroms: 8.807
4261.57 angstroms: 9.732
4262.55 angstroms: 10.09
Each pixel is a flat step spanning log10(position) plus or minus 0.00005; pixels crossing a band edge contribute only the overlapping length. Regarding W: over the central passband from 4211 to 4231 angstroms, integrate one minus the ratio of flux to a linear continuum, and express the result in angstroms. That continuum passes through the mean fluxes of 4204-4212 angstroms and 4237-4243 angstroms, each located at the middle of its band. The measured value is 2.05 angstroms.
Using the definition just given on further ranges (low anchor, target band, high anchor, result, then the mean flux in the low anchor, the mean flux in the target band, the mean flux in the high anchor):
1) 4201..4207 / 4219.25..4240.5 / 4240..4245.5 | 2.3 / 8.73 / 8.64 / 10.1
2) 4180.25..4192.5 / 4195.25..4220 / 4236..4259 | 0.4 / 8.82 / 8.96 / 9.67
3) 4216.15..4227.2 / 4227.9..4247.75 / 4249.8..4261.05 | -1.5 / 8.65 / 9.53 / 9.09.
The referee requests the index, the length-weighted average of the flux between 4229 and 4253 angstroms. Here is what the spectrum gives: 9.67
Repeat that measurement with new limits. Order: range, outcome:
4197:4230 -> 8.64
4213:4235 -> 8.61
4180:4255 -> 9.05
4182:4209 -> 8.94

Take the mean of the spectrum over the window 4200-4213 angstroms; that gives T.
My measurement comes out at 8.93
